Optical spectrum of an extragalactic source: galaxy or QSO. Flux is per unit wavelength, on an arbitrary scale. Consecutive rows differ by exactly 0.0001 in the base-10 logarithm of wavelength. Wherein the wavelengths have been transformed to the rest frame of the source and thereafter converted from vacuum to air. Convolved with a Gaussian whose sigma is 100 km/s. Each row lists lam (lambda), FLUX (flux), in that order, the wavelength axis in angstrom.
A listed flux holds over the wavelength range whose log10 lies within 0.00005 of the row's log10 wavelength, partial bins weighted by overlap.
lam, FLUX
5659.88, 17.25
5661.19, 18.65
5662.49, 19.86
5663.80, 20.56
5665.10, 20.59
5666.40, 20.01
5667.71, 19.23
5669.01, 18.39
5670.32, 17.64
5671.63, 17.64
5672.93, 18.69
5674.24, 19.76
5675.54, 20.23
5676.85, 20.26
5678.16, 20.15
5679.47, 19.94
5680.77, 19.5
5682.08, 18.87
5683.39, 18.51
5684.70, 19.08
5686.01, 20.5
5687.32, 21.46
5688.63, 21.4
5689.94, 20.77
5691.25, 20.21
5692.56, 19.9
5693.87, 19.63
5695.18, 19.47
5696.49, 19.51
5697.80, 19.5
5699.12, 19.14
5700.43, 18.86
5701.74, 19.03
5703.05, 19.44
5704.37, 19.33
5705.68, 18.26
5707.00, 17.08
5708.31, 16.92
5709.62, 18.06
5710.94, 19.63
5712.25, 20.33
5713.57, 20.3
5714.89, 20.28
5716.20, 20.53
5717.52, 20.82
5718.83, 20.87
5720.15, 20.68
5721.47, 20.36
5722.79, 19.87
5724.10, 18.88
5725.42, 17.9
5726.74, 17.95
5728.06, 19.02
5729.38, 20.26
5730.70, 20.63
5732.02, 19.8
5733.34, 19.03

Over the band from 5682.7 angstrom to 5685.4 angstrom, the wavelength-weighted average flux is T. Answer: 18.8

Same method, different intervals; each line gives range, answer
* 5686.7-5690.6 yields 21.2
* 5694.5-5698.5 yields 19.5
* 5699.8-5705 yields 19.2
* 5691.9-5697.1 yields 19.6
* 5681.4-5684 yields 18.7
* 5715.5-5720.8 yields 20.7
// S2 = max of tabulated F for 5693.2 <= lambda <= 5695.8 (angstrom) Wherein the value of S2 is 19.63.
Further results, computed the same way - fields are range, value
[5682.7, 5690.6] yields 21.46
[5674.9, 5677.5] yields 20.26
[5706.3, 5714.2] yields 20.33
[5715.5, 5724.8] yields 20.87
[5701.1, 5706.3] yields 19.44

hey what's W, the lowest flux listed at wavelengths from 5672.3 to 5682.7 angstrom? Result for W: 18.69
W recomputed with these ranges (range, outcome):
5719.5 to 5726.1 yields 17.9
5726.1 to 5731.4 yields 17.95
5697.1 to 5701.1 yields 18.86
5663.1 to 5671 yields 17.64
